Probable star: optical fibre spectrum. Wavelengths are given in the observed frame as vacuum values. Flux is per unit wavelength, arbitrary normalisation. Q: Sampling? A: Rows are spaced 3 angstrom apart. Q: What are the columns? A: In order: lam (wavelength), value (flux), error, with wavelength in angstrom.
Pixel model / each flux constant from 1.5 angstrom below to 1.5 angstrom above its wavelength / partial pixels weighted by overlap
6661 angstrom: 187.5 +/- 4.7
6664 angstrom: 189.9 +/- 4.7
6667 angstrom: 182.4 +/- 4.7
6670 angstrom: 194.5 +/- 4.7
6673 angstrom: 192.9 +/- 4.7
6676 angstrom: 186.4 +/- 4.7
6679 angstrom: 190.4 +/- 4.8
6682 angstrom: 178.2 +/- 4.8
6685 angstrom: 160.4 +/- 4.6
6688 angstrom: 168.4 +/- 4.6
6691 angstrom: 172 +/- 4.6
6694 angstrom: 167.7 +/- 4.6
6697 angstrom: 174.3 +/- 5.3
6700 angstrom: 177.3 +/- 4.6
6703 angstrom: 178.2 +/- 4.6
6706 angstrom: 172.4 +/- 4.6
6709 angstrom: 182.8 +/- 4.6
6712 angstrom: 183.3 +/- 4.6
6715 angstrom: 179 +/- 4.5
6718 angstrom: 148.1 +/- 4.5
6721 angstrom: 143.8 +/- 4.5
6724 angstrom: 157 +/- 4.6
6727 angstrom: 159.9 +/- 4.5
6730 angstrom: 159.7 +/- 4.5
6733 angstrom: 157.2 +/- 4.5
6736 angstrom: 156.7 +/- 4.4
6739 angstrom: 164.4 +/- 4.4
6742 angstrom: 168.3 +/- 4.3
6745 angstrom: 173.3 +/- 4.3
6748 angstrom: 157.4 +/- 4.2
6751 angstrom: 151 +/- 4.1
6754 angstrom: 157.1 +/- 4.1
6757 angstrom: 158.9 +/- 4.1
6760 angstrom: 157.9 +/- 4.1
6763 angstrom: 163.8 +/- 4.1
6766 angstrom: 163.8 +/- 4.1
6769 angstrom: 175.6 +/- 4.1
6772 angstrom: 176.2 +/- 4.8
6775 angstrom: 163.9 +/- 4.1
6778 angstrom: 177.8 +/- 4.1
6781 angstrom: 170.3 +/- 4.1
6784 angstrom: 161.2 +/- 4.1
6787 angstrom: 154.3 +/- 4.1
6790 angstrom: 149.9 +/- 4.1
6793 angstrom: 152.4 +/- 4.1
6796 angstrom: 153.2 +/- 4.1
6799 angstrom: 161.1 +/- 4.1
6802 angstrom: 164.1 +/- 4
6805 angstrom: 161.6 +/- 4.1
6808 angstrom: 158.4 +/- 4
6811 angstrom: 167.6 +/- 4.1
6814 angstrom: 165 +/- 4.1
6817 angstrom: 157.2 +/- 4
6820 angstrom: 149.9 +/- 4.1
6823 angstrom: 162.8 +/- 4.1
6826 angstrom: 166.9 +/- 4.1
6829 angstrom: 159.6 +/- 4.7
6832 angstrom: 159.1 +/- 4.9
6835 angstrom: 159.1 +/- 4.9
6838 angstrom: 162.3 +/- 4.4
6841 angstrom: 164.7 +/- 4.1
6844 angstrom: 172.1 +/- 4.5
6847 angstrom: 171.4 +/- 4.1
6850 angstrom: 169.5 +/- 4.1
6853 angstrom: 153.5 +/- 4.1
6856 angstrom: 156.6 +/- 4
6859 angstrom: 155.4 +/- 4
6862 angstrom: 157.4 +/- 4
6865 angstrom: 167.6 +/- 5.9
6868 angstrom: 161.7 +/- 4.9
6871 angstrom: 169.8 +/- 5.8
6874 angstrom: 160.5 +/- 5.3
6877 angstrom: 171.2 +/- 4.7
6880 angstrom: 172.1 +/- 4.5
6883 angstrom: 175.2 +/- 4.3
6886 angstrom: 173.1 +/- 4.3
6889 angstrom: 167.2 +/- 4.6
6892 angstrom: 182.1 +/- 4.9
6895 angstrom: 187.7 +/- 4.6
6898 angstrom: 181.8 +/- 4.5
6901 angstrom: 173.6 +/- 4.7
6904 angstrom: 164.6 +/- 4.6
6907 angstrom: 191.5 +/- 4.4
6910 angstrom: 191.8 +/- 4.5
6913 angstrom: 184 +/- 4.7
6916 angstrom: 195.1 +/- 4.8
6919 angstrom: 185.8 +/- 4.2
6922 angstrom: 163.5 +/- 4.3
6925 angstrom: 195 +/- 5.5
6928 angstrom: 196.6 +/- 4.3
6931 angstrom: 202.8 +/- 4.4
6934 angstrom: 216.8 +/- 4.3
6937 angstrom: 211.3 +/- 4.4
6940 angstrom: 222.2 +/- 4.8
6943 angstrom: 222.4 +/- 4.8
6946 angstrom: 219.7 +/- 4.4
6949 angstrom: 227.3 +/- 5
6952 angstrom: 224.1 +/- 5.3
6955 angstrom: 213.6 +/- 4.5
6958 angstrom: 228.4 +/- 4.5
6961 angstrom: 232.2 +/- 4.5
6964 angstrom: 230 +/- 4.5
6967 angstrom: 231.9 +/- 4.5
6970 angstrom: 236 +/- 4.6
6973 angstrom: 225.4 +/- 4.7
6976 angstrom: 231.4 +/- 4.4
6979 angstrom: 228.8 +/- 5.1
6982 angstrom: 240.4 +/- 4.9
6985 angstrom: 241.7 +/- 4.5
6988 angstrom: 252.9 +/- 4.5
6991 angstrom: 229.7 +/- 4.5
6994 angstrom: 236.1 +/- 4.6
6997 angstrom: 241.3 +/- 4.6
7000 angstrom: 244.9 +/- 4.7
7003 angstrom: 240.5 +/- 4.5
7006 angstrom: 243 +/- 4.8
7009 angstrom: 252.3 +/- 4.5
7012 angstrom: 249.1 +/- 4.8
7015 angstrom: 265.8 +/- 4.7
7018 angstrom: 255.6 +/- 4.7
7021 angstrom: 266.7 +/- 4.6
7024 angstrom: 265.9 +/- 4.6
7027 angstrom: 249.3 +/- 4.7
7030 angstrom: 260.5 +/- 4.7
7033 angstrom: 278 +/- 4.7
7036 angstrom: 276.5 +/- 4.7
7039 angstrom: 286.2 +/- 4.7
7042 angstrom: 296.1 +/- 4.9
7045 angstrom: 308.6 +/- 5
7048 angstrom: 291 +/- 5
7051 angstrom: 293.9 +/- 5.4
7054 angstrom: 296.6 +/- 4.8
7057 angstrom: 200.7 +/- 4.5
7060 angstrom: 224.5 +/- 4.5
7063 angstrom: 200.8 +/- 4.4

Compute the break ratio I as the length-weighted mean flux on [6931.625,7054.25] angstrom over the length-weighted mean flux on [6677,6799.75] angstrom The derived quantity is 1.49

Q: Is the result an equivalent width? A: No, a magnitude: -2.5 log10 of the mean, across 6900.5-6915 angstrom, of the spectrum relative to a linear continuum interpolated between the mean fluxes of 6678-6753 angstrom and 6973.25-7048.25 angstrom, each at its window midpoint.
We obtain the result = 0.230 mag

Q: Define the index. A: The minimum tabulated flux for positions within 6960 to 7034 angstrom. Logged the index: 225.4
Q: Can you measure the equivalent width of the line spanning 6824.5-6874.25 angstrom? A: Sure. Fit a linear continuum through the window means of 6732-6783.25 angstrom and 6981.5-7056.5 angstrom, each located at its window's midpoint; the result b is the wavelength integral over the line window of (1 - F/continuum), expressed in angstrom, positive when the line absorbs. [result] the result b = 8.9 angstrom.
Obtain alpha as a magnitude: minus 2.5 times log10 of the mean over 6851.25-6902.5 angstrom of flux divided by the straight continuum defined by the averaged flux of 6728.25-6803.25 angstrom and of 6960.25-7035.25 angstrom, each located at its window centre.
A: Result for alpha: 0.20 mag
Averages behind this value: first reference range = 162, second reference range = 246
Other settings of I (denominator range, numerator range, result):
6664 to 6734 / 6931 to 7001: 1.33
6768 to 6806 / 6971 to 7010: 1.47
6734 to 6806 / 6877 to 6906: 1.08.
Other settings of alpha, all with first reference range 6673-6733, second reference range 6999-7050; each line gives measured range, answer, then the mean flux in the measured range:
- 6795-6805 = 0.24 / 160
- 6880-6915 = 0.27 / 179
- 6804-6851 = 0.27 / 163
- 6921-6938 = 0.20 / 198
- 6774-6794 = 0.20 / 162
